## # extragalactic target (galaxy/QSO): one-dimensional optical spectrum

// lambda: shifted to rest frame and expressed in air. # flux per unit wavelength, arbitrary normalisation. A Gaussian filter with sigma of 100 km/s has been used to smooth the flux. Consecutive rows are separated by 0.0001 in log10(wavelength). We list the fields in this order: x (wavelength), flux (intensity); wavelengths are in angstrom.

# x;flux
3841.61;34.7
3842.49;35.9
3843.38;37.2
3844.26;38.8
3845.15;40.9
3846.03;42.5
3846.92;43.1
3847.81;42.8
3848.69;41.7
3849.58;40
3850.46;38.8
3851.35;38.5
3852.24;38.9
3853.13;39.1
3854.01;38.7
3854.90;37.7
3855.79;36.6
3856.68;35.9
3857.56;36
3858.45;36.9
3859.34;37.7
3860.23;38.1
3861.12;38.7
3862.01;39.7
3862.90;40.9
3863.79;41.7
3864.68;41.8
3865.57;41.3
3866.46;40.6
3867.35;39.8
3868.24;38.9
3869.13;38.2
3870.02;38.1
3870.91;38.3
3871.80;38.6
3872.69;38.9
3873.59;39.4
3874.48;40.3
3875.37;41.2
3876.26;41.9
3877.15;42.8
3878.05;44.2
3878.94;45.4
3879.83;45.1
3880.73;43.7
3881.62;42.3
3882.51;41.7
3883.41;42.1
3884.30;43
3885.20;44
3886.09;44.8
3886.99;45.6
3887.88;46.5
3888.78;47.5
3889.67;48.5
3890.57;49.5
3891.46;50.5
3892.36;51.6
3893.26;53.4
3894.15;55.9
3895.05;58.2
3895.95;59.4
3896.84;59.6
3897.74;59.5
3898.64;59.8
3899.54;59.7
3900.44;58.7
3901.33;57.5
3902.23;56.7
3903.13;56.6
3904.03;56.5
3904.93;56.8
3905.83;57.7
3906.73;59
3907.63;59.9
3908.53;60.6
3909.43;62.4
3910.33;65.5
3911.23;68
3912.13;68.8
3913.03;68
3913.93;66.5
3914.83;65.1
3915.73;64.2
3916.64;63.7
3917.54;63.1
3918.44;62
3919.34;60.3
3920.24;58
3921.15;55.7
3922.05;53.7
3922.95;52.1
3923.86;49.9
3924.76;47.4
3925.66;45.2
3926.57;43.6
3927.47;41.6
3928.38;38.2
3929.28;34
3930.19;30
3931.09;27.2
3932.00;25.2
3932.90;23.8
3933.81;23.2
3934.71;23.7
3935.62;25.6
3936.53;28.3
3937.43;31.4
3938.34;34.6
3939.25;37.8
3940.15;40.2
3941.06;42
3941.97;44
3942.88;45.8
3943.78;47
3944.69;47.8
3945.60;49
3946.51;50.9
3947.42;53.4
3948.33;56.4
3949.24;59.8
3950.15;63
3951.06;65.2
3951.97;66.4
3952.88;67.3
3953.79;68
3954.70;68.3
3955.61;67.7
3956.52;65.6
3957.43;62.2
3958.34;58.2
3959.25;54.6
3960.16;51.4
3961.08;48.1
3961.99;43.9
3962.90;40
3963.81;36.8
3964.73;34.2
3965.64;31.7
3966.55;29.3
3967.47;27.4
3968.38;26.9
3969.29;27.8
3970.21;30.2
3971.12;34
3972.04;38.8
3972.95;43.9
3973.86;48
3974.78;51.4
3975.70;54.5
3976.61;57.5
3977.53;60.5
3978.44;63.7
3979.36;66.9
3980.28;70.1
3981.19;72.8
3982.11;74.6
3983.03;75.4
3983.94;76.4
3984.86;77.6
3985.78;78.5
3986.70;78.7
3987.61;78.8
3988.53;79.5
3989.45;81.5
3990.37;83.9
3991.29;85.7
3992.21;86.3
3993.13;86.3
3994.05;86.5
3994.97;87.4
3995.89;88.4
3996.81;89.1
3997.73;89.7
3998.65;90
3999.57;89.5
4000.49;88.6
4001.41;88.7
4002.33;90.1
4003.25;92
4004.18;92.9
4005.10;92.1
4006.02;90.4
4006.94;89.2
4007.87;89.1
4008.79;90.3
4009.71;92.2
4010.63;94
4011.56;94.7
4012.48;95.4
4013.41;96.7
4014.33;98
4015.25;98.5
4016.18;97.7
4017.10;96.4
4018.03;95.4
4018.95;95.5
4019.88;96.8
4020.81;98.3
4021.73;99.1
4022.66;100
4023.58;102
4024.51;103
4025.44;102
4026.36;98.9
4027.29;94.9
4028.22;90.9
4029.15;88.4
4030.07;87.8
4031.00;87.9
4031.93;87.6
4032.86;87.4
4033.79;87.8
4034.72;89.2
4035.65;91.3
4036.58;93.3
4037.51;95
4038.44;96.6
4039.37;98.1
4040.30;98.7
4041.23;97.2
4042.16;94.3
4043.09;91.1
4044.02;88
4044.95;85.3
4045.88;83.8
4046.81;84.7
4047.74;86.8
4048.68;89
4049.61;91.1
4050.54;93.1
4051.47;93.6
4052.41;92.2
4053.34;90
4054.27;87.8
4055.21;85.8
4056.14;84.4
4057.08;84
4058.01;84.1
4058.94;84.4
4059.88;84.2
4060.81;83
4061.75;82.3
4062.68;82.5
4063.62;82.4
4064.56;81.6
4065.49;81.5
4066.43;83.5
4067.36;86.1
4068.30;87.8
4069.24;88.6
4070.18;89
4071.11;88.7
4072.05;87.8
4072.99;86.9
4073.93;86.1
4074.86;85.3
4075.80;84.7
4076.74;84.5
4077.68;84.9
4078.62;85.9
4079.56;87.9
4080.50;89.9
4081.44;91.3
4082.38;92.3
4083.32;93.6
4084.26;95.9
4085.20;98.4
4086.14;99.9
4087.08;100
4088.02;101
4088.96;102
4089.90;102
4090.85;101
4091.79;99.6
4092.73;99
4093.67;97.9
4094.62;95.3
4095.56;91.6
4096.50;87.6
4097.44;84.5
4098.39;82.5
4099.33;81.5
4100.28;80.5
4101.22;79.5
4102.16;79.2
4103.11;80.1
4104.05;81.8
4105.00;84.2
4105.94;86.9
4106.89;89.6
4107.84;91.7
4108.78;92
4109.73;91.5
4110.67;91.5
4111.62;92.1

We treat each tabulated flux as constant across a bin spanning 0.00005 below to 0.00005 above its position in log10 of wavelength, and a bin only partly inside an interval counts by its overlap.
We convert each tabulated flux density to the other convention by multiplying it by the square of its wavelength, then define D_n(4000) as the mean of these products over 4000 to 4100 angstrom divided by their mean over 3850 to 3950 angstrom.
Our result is 2.1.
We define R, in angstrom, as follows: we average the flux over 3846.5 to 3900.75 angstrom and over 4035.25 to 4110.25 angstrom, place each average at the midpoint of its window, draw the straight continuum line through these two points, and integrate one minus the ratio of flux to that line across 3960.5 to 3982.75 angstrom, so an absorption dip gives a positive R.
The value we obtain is 6.7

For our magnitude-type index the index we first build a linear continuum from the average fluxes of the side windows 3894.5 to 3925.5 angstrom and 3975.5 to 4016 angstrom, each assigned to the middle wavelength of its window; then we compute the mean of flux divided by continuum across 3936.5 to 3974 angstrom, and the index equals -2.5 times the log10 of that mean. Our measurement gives 0.46 mag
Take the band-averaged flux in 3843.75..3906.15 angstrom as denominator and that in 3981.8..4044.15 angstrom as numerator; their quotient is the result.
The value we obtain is 2.02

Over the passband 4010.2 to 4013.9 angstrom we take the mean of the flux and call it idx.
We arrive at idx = 95.1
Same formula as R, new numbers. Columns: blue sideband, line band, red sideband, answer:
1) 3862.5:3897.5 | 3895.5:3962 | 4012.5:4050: 8.0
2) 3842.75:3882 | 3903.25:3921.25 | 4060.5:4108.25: -3.9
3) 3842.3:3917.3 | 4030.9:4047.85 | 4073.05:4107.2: -2.3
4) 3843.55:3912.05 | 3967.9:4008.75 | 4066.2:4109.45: -2.2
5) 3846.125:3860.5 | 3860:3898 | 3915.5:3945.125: -4.3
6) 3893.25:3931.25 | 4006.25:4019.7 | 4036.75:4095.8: -2.8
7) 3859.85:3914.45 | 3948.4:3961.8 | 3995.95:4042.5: 2.0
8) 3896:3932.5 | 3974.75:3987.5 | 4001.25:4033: 1.8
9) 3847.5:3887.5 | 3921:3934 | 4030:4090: 3.8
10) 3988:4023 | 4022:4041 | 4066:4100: -0.6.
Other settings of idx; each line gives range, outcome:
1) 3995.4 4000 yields 89.4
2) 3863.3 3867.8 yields 41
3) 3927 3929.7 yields 38.1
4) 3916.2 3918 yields 63.5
